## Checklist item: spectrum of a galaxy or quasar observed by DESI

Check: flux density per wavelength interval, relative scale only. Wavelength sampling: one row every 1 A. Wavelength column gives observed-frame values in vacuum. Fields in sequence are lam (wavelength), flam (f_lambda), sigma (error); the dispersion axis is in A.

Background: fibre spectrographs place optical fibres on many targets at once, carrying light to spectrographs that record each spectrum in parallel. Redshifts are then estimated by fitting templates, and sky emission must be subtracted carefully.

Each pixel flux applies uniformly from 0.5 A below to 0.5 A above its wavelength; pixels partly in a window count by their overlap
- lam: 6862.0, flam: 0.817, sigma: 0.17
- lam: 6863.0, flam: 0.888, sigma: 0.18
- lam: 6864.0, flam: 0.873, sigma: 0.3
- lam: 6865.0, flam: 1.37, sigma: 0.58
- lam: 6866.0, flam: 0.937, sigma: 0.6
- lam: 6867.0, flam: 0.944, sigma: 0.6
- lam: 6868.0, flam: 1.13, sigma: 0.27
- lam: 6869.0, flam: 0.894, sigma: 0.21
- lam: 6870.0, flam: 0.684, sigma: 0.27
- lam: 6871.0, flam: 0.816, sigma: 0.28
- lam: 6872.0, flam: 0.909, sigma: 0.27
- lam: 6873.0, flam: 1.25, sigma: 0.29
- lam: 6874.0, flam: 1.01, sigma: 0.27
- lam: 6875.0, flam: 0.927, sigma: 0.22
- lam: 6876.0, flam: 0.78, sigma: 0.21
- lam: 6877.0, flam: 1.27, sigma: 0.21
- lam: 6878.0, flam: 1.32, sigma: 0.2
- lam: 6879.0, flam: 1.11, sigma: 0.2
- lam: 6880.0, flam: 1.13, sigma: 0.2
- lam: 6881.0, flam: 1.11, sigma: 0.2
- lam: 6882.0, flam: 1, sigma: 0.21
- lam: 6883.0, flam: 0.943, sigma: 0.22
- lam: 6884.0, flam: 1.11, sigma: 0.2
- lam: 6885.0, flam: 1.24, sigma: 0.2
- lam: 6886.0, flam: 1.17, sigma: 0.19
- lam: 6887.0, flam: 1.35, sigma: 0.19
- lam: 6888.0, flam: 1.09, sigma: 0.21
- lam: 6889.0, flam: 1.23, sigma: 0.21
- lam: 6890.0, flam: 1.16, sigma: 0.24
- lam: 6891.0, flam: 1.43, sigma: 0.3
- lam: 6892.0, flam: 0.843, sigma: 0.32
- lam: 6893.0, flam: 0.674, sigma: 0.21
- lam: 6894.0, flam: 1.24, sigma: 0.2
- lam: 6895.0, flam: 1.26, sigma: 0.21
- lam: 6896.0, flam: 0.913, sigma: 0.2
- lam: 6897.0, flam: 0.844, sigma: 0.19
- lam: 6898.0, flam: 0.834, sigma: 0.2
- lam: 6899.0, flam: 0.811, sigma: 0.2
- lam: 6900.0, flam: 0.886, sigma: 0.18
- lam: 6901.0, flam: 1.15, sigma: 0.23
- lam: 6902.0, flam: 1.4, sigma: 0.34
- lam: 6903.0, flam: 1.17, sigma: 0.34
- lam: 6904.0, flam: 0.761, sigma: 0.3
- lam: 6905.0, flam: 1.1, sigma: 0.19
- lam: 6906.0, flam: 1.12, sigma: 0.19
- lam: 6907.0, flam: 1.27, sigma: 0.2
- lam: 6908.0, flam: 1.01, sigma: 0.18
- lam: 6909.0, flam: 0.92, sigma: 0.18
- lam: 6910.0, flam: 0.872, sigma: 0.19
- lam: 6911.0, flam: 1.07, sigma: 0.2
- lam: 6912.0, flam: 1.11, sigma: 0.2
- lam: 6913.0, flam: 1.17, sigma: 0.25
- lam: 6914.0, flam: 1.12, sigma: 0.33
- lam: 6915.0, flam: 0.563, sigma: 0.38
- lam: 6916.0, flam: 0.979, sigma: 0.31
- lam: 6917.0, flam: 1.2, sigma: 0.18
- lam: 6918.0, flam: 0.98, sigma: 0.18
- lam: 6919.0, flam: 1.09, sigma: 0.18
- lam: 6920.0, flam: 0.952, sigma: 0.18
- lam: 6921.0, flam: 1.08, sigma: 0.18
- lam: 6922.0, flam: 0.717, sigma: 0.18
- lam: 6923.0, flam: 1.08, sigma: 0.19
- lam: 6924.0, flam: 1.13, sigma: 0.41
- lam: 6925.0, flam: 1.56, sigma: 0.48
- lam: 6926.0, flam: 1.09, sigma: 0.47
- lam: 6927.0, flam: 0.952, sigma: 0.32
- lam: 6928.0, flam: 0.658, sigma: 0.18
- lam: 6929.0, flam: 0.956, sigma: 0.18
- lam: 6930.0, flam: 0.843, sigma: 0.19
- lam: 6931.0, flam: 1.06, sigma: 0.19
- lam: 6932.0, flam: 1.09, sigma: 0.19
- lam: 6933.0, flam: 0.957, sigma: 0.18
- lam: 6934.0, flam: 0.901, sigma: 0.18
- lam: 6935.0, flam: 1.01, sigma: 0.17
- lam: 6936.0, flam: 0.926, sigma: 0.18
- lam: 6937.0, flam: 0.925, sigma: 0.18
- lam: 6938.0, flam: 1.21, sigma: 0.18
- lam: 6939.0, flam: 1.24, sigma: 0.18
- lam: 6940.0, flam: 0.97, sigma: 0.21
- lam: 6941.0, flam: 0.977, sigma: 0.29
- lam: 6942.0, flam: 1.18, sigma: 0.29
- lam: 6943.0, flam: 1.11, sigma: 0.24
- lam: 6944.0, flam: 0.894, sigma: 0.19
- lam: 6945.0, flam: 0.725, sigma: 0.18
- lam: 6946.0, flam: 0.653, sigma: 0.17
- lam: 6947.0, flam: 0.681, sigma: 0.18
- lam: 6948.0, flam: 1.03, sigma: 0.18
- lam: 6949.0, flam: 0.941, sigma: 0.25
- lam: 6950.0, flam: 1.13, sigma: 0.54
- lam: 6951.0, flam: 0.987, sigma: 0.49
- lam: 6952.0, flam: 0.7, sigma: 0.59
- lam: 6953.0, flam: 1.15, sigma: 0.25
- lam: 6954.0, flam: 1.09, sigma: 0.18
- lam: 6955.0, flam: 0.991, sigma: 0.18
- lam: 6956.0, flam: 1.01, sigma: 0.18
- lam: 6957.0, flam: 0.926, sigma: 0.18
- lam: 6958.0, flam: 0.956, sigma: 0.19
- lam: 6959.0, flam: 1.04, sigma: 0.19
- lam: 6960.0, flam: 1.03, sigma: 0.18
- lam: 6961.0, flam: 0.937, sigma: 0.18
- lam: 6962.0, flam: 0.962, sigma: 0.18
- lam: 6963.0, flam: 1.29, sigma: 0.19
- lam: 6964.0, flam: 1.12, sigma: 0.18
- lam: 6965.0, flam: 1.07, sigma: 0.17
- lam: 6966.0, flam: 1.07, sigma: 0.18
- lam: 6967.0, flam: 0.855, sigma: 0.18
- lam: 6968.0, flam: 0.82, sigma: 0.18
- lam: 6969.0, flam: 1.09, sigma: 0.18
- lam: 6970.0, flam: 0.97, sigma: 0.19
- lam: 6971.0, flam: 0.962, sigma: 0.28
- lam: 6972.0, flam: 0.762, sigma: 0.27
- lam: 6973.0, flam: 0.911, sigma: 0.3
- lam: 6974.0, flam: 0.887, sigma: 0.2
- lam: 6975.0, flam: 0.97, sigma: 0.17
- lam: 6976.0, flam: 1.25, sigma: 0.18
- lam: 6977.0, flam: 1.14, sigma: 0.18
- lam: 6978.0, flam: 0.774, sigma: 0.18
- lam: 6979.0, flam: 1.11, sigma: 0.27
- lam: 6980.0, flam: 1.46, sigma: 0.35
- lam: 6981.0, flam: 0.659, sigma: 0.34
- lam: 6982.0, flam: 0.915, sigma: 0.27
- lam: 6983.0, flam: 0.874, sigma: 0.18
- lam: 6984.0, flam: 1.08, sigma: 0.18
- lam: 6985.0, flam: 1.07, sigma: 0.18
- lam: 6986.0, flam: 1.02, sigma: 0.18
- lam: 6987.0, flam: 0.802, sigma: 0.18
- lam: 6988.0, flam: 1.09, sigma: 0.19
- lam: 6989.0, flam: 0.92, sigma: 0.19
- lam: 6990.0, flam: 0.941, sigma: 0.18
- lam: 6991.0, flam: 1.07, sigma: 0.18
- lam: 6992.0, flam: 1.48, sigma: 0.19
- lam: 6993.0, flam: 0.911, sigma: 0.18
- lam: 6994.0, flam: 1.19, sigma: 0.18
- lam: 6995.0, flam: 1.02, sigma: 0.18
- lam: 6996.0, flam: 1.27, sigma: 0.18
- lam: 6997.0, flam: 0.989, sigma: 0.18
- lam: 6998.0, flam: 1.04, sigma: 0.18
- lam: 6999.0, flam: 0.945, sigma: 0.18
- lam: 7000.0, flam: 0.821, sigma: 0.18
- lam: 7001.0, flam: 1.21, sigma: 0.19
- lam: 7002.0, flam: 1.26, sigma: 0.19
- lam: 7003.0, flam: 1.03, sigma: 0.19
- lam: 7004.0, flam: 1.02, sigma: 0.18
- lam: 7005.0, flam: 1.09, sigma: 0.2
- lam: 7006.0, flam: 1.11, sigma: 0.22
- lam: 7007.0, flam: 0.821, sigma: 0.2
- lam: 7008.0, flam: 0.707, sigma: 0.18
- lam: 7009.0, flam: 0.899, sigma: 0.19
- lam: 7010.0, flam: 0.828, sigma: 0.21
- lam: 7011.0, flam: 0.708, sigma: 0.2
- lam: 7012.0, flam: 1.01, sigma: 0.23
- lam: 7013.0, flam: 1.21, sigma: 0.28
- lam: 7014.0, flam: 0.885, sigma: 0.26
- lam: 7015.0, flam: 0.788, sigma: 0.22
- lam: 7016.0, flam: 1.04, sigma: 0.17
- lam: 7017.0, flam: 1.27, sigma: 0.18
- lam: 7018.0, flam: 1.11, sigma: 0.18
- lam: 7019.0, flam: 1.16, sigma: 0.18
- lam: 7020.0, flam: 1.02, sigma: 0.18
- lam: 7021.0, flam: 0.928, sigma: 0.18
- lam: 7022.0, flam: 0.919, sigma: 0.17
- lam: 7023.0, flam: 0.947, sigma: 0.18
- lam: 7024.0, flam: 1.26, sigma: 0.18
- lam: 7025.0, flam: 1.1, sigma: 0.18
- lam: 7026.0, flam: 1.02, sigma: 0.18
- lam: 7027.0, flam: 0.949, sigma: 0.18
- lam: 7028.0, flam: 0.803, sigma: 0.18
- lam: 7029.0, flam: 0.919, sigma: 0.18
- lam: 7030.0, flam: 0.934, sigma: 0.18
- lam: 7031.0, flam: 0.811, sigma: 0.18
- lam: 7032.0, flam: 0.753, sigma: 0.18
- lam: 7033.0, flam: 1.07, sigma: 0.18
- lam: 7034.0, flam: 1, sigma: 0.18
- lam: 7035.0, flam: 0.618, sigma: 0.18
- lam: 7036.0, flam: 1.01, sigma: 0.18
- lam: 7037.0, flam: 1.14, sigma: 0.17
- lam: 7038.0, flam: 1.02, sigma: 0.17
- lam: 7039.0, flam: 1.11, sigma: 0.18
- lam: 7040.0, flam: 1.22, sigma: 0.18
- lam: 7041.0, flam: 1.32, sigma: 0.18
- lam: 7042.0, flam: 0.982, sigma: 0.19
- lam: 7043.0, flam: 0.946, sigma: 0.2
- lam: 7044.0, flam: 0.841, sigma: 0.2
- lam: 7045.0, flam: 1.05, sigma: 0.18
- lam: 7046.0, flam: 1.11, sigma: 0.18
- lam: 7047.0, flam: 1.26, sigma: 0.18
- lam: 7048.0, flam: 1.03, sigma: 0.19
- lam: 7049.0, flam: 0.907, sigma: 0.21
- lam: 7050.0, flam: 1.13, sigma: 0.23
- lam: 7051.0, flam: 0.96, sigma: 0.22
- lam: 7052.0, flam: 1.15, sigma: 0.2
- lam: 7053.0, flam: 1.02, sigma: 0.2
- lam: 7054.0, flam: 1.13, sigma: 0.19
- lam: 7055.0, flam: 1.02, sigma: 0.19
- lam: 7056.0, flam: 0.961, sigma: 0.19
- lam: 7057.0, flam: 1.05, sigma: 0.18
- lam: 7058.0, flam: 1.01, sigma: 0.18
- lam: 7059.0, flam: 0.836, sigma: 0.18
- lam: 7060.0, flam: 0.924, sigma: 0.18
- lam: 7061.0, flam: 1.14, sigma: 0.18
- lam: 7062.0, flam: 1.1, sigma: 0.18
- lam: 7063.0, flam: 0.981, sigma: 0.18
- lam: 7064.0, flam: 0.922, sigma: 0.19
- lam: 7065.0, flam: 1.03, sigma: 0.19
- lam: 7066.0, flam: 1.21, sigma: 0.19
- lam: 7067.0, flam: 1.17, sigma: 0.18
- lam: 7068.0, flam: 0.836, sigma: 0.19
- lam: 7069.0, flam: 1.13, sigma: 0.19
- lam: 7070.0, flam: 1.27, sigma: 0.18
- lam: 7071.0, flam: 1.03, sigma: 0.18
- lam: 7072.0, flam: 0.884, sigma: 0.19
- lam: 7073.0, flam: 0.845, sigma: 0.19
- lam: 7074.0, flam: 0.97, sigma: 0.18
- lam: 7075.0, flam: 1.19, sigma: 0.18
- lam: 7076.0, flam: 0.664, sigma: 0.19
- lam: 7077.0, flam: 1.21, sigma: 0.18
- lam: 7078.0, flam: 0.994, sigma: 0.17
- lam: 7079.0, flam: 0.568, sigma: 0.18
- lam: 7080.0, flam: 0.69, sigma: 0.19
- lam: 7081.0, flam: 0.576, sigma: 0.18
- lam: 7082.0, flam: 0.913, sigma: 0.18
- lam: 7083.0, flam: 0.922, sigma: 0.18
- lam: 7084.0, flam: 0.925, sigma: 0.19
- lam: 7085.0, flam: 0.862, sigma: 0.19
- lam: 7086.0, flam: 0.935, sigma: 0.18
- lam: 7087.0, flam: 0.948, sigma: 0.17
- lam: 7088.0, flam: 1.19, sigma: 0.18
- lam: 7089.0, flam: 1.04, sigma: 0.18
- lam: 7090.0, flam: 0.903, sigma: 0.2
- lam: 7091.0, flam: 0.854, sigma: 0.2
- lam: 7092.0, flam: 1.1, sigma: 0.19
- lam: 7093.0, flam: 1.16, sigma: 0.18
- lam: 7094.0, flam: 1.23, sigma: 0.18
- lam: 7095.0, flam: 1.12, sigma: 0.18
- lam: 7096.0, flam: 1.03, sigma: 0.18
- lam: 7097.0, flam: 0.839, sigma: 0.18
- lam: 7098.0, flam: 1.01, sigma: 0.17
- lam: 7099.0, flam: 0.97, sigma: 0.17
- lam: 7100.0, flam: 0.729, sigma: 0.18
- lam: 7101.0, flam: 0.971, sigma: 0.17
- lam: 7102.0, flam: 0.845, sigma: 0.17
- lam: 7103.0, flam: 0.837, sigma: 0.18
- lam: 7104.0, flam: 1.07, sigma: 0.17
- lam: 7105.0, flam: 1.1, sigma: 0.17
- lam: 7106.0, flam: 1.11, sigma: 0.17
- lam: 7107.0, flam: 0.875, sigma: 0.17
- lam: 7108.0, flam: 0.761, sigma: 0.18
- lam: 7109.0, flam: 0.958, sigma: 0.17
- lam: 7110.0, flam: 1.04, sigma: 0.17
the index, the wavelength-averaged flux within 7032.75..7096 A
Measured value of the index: 1.01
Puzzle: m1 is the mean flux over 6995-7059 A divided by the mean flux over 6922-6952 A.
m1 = 1.0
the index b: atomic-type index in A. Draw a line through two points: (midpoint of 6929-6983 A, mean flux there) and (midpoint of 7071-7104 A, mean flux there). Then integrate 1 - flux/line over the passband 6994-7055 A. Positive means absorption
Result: -3.23 A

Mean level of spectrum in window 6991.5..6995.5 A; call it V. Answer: 1.15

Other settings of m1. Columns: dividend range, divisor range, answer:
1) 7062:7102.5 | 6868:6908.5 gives 0.92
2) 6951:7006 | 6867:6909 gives 0.97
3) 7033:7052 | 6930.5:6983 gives 1.05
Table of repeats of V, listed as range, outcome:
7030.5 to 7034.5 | 0.908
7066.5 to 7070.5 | 1.1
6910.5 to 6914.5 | 1.12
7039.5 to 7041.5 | 1.27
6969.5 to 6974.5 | 0.898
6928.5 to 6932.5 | 0.987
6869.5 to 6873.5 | 0.915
